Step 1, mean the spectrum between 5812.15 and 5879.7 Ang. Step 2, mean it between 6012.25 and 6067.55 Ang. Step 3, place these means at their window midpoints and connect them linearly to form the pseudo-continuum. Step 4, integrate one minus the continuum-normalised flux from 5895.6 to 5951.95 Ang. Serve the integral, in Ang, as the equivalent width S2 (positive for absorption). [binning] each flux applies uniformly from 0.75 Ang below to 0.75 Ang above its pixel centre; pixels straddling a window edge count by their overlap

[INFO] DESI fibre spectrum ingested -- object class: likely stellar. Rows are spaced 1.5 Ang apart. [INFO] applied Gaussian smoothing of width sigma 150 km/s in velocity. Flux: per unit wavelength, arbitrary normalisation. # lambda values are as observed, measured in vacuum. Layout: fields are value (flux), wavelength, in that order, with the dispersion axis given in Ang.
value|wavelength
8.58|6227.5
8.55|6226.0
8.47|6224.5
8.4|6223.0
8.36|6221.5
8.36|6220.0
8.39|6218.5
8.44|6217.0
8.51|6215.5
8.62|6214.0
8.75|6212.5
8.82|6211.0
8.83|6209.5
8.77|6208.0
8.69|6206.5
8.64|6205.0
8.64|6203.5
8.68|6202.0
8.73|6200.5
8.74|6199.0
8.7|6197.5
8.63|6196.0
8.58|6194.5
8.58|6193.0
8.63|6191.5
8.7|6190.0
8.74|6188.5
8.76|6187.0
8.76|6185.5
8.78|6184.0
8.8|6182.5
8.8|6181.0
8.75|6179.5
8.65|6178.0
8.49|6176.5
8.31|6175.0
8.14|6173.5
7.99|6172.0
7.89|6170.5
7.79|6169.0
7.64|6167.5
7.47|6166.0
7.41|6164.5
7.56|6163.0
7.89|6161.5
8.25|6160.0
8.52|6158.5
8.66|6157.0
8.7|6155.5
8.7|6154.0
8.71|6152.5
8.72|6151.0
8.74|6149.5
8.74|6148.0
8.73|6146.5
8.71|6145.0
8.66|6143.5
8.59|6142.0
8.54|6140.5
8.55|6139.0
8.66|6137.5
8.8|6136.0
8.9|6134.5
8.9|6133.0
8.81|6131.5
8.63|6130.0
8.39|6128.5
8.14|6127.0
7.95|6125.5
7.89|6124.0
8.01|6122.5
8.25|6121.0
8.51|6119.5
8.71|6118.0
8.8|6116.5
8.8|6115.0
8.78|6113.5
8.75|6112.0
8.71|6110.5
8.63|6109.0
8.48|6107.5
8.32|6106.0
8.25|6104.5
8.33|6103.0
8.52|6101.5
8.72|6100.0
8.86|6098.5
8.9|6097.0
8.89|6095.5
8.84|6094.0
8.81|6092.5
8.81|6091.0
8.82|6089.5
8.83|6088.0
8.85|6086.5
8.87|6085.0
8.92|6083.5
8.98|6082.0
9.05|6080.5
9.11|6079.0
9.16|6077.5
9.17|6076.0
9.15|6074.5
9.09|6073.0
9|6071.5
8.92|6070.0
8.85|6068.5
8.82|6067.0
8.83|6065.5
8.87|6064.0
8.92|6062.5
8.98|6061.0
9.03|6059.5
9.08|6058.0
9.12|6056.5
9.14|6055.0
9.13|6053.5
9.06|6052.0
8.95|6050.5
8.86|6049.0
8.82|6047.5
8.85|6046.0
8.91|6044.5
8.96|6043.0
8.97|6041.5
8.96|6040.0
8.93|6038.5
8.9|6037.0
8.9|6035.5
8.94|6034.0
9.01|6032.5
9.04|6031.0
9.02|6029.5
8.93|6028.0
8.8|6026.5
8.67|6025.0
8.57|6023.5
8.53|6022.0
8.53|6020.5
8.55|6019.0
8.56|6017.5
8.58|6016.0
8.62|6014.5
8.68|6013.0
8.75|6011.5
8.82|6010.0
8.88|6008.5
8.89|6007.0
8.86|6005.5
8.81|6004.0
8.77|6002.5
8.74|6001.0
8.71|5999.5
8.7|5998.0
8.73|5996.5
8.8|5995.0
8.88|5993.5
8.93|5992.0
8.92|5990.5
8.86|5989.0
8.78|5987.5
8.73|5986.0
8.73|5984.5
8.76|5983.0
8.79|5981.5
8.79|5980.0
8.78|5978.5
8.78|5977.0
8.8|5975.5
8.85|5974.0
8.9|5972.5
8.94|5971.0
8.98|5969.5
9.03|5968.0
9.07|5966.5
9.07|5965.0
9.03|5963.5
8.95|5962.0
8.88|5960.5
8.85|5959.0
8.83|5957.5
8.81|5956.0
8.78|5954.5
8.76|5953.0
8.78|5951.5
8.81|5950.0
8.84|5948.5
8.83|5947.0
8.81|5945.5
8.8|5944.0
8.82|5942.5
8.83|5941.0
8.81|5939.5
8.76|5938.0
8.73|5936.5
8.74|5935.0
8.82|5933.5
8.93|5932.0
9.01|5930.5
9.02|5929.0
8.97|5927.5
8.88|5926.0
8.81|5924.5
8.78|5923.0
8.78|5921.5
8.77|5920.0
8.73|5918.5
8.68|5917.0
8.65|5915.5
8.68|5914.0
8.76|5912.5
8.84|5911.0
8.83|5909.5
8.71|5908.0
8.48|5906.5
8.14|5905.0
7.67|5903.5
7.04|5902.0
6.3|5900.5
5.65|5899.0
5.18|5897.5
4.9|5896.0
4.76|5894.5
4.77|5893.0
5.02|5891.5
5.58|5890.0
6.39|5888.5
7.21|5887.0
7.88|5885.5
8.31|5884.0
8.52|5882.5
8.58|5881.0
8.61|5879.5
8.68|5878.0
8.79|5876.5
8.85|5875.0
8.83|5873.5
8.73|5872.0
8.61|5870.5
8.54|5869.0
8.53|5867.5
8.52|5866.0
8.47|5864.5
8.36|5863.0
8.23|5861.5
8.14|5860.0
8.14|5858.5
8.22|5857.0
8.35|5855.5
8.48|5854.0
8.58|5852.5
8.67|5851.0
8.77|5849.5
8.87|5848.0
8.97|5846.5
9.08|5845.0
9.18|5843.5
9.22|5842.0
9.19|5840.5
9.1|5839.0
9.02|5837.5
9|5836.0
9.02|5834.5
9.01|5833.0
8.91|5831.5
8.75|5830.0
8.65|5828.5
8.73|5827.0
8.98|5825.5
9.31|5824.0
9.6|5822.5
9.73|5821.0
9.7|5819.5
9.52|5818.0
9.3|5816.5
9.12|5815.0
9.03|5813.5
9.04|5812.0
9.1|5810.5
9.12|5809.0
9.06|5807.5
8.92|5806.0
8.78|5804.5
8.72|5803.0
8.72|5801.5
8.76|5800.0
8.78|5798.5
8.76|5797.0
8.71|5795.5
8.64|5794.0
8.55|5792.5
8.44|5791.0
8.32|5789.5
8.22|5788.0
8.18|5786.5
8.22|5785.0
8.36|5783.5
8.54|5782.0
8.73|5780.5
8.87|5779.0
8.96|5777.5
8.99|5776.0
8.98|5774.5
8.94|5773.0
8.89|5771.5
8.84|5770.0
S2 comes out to 3.1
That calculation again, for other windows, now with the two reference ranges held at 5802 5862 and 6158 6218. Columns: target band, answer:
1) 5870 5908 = 6.8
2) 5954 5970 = -0.3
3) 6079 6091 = -0.4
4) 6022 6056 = -1.0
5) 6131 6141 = -0.3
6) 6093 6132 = 0.1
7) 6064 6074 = -0.4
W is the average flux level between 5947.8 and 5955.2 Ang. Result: 8.79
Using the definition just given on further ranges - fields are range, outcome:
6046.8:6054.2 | 8.96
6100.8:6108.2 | 8.38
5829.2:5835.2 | 8.92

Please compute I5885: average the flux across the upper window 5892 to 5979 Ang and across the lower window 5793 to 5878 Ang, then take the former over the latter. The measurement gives 0.95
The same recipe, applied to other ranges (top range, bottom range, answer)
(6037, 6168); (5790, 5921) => 1.04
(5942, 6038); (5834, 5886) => 1.02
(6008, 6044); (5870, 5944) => 1.10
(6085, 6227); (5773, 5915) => 1.02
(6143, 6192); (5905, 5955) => 0.96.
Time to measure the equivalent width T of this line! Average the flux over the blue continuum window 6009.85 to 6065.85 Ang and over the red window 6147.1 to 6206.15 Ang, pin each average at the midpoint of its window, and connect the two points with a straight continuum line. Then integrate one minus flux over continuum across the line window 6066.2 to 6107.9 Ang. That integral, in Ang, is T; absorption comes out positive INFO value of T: -0.6 Ang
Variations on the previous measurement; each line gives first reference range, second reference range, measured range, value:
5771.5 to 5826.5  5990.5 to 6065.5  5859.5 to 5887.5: 1.31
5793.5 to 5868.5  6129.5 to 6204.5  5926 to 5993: -0.96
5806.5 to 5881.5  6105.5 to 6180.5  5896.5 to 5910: 2.33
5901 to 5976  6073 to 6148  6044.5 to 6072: -0.78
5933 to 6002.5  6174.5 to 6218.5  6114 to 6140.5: 0.62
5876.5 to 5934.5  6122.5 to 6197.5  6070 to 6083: -1.31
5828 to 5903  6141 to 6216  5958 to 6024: -4.71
